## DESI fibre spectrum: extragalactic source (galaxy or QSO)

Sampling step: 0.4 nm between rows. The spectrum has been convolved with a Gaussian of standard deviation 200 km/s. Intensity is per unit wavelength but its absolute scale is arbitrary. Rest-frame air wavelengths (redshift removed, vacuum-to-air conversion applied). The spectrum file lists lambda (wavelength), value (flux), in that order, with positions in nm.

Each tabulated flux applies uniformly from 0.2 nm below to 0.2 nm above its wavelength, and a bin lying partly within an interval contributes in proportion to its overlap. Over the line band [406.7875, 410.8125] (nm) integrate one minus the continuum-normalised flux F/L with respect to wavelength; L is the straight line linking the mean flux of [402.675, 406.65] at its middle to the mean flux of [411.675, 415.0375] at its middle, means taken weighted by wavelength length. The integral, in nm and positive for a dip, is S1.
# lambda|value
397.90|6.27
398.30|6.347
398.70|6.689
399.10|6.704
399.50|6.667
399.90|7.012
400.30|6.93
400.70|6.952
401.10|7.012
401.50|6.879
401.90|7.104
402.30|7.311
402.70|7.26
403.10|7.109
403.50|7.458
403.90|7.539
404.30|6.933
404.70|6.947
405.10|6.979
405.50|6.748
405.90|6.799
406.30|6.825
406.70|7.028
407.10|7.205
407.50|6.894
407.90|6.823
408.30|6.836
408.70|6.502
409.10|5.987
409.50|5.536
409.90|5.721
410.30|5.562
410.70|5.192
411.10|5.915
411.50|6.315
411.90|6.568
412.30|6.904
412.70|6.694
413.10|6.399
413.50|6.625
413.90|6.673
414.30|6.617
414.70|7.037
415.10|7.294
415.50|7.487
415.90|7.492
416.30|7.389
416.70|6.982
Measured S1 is 0.36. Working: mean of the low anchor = 7.05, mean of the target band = 6.27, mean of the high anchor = 6.71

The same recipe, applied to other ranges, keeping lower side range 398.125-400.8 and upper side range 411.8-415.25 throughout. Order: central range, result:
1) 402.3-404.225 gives -0.16 nm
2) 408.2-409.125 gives 0.04 nm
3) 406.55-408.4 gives -0.06 nm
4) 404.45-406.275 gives -0.03 nm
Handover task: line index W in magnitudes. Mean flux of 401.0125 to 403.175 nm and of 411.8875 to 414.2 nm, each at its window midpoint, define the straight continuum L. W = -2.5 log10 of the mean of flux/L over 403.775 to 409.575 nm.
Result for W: 0.02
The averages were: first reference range 7.12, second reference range 6.65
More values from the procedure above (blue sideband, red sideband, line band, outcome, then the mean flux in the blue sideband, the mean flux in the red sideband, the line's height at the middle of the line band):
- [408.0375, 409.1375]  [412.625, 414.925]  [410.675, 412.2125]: 0.08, 6.53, 6.68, 6.61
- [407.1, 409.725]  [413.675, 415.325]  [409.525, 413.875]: 0.09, 6.48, 6.91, 6.71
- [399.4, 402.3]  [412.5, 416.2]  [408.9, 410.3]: 0.21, 6.97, 6.94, 6.95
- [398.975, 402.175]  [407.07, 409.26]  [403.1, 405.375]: -0.05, 6.92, 6.68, 6.81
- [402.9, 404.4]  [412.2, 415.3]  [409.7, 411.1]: 0.24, 7.28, 6.78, 6.94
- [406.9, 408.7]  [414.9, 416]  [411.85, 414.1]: 0.09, 6.89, 7.42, 7.25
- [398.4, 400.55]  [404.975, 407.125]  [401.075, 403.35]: -0.05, 6.78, 6.91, 6.83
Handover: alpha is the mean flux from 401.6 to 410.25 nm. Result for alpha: 6.81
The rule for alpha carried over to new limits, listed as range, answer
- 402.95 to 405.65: 7.11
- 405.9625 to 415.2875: 6.49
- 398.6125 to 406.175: 7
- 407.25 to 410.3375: 6.28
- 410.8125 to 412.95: 6.42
